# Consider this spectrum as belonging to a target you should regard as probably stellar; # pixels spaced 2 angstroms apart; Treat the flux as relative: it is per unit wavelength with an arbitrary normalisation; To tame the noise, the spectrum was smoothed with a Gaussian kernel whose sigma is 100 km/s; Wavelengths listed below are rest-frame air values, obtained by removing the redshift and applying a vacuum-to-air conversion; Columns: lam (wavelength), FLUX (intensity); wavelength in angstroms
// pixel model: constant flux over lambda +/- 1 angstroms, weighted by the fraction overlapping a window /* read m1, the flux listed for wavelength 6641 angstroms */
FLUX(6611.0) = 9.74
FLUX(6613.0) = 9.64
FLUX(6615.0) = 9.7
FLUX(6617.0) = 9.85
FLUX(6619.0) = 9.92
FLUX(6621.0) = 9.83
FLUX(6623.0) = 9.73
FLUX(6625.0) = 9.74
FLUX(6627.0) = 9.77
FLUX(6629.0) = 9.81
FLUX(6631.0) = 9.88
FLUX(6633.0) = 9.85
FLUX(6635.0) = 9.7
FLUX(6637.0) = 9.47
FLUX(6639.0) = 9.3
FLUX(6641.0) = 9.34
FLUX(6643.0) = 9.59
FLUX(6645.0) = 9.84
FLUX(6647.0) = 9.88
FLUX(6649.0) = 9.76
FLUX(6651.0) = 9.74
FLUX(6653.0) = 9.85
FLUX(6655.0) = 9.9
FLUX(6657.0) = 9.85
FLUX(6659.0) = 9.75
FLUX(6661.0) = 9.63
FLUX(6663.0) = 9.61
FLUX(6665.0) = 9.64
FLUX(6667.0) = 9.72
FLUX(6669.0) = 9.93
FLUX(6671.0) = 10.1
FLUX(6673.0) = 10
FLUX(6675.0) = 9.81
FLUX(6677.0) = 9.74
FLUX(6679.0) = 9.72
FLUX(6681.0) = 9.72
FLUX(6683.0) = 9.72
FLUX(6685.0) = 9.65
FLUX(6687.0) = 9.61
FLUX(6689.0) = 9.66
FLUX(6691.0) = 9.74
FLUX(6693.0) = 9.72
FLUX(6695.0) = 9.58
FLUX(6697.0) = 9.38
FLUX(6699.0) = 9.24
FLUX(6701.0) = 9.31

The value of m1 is 9.34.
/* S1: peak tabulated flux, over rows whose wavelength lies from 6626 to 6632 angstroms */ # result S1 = 9.88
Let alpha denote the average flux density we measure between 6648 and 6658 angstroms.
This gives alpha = 9.82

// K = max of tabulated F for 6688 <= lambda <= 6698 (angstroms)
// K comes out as 9.74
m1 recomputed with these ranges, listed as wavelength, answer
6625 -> 9.74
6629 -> 9.81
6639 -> 9.3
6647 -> 9.88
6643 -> 9.59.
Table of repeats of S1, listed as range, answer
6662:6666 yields 9.64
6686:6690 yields 9.66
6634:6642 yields 9.7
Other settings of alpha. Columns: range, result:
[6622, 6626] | 9.73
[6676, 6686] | 9.71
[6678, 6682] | 9.72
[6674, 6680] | 9.76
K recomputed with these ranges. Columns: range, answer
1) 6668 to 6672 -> 10.1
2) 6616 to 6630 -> 9.92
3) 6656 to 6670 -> 9.93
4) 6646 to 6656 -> 9.9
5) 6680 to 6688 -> 9.72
